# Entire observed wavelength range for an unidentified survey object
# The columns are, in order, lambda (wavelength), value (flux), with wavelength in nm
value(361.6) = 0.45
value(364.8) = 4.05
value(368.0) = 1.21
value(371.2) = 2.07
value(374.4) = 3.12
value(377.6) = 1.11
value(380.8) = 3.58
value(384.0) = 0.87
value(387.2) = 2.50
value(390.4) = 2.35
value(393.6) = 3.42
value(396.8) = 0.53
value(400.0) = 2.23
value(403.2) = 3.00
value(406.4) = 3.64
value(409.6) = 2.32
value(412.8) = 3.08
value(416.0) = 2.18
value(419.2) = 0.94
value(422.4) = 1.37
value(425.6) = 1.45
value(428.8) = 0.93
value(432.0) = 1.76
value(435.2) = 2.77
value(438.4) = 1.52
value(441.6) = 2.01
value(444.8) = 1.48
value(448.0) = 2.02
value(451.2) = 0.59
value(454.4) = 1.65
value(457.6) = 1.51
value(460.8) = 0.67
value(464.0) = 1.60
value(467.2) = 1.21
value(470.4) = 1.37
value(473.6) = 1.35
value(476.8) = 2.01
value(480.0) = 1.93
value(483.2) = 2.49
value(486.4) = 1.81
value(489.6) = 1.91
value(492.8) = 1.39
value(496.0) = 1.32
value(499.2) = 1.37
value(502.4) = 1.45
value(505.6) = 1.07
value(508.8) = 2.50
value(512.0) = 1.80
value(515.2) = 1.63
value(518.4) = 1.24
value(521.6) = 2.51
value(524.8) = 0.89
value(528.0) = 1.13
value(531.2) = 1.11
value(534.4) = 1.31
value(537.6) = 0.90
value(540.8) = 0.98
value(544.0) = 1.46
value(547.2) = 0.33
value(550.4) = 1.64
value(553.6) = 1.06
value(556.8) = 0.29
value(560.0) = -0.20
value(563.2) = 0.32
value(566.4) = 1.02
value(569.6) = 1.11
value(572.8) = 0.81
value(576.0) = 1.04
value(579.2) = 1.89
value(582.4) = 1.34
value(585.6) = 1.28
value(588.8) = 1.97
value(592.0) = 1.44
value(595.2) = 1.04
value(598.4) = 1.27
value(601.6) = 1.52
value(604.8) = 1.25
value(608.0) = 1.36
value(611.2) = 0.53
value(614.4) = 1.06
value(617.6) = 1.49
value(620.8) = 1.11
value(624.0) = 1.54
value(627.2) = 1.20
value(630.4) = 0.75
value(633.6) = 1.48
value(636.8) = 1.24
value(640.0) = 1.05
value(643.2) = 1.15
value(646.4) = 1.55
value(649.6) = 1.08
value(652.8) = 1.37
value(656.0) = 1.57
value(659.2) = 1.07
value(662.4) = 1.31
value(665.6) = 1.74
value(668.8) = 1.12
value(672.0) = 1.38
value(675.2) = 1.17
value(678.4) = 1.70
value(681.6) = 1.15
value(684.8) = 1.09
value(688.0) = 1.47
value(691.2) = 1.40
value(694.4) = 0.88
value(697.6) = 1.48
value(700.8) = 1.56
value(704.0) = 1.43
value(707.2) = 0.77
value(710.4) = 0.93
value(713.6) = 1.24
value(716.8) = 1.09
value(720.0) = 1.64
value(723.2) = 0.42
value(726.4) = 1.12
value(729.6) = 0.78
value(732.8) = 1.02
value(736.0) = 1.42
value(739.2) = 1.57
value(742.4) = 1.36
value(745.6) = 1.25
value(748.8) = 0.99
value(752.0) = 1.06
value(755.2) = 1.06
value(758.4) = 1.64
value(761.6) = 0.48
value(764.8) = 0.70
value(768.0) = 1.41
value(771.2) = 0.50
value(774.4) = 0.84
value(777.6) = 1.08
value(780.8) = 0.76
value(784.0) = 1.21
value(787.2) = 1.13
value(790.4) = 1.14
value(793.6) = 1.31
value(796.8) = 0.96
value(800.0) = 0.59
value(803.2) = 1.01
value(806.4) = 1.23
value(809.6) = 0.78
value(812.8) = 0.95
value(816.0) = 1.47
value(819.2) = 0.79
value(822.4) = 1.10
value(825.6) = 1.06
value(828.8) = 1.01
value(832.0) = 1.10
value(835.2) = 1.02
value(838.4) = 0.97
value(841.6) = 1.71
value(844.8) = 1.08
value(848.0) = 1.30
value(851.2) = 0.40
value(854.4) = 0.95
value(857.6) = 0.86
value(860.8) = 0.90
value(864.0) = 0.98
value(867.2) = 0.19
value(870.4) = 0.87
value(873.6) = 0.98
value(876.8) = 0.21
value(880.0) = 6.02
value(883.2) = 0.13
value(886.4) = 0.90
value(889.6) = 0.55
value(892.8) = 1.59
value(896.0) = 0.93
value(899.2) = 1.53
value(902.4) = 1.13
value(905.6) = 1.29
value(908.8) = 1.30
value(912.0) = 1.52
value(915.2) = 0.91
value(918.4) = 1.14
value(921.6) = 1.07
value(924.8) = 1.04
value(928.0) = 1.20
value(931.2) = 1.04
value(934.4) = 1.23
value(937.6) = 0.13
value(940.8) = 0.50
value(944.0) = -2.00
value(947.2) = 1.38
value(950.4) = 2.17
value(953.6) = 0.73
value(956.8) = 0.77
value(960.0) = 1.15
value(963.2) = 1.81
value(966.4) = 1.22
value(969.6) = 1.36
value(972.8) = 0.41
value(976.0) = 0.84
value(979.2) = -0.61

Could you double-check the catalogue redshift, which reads 1.359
